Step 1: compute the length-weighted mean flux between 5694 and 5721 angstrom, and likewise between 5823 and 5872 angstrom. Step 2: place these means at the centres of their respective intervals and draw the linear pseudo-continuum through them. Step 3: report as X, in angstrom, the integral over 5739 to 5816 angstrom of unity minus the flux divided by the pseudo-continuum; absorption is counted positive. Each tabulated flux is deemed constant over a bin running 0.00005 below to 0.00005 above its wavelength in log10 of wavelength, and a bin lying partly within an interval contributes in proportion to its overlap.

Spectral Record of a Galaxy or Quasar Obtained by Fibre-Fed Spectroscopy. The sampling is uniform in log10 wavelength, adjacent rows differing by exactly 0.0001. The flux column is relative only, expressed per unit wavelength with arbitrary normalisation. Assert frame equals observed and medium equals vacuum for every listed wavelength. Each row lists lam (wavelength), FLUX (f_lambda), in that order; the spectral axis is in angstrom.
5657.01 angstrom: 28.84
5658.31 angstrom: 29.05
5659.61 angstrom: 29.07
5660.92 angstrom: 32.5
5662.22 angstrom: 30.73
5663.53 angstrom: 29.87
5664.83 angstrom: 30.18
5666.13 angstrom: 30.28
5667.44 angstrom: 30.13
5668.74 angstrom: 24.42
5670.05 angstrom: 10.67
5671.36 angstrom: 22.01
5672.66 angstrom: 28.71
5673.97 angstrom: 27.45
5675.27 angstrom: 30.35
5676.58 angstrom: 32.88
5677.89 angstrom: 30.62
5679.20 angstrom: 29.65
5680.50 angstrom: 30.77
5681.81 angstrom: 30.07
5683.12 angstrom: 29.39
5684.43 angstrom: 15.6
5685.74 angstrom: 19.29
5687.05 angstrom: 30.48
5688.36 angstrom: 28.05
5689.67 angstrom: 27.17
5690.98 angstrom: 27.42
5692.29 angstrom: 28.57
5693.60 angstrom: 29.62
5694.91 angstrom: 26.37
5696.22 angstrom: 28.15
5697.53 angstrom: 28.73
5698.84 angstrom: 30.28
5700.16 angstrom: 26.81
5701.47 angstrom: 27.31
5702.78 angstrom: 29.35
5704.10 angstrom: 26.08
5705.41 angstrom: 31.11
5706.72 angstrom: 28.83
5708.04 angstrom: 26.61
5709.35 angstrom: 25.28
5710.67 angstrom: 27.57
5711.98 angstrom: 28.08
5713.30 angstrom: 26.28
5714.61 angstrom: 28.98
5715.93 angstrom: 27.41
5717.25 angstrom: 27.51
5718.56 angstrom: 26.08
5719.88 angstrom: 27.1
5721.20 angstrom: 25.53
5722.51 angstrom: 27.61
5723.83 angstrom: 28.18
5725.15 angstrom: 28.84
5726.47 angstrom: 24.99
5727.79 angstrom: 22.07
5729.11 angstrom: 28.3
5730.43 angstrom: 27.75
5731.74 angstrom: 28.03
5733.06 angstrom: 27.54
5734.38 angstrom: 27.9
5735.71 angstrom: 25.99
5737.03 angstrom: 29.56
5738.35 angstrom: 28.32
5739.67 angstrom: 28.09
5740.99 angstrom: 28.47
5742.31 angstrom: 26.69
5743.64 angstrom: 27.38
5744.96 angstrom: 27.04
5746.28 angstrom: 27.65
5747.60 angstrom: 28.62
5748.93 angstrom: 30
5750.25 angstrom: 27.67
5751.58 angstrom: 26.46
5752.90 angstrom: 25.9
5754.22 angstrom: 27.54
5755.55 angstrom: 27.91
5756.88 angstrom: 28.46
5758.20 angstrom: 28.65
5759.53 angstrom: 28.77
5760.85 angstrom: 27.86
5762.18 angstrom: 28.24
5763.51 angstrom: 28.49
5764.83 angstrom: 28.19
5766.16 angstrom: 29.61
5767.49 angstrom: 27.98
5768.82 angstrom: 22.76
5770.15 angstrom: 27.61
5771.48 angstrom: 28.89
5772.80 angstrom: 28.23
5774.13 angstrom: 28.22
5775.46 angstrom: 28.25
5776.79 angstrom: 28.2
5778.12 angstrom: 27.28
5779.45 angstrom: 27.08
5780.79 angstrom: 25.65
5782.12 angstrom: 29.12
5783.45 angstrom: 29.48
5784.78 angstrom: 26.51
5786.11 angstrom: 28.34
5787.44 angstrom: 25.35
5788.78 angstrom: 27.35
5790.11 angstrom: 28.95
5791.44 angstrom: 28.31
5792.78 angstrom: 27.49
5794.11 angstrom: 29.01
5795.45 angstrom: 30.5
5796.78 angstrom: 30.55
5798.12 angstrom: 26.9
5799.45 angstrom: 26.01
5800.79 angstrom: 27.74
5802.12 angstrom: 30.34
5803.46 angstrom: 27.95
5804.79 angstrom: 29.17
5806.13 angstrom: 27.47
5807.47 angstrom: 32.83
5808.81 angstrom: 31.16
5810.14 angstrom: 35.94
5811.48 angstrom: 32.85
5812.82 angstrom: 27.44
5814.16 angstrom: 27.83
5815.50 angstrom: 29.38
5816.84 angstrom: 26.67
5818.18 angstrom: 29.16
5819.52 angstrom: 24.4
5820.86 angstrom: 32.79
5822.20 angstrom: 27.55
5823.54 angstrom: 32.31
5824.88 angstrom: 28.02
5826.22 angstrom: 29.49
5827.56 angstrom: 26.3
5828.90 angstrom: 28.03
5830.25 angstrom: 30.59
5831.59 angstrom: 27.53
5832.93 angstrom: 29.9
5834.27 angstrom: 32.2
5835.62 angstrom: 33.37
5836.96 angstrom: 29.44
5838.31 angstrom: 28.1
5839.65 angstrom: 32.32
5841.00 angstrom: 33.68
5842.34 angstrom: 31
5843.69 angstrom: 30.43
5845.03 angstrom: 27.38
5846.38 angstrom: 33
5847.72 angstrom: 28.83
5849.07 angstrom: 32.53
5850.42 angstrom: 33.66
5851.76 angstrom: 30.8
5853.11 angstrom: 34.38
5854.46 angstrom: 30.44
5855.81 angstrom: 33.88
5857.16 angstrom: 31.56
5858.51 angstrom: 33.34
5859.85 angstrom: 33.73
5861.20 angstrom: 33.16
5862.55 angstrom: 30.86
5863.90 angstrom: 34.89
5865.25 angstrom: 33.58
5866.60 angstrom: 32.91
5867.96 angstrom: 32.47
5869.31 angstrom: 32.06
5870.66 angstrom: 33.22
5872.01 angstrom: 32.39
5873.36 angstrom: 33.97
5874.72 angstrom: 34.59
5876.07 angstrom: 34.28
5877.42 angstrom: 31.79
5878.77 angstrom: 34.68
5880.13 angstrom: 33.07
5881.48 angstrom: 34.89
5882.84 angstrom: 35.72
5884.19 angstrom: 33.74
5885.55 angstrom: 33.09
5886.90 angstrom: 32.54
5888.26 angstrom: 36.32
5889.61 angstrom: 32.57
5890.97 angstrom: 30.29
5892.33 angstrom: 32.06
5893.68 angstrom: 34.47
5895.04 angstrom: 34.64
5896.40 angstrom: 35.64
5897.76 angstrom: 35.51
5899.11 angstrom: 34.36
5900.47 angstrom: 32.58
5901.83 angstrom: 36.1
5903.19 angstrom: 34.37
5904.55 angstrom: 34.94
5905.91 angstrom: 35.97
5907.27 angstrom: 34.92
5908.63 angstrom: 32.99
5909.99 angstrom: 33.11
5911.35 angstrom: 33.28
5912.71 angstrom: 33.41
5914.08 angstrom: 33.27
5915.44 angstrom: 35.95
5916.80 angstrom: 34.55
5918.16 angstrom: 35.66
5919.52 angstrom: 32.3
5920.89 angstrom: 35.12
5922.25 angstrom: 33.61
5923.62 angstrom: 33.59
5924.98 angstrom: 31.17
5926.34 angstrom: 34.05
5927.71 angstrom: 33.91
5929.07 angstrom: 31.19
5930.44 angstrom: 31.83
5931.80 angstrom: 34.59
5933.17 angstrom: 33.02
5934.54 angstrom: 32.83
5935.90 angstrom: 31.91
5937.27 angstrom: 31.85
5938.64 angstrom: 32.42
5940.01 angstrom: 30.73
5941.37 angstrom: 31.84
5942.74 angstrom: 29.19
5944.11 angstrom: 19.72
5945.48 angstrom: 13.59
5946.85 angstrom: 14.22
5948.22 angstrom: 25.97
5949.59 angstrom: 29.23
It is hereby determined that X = 3.2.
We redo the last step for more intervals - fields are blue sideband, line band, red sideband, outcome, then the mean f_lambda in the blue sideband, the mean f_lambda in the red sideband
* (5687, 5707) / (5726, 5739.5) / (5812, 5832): 0.6 angstrom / 28.3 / 28.5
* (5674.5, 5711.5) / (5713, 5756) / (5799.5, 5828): 1.6 angstrom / 27.9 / 29.3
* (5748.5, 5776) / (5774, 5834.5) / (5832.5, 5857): 1.9 angstrom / 27.9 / 31.4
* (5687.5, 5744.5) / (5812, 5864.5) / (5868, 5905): 2.5 angstrom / 27.6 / 33.8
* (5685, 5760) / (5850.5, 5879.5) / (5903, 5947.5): -2.5 angstrom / 27.5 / 31.6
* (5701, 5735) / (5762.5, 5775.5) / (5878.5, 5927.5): 0.6 angstrom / 27.3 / 34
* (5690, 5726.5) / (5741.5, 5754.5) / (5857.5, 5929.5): 0.7 angstrom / 27.7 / 33.7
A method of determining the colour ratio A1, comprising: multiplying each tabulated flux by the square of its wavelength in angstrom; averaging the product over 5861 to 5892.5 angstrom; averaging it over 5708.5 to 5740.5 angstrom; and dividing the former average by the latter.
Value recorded 1.3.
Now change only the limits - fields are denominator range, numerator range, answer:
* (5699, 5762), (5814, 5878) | 1.18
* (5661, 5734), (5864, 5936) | 1.32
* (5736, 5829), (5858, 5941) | 1.23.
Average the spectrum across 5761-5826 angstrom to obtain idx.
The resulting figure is 28.5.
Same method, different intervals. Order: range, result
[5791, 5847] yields 29.6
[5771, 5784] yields 28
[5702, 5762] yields 27.6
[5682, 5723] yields 27.2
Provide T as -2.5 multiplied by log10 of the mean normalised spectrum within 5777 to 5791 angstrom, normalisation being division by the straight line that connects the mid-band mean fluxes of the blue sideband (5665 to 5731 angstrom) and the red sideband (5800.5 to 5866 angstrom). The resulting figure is 0.070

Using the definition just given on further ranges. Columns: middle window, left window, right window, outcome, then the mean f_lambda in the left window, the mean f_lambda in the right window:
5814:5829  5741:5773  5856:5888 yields 0.087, 27.8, 33.4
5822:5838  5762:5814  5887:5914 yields 0.035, 28.5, 34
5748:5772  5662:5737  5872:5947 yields 0.042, 27.4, 32.7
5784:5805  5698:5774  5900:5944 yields 0.046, 27.6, 33.1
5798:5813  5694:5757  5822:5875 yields 0.010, 27.5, 31.5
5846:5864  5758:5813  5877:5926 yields -0.022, 28.5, 34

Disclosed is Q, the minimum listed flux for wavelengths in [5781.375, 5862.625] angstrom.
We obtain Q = 24.4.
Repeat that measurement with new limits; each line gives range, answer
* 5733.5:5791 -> 22.76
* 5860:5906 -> 30.29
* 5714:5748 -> 22.07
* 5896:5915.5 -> 32.58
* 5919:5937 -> 31.17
